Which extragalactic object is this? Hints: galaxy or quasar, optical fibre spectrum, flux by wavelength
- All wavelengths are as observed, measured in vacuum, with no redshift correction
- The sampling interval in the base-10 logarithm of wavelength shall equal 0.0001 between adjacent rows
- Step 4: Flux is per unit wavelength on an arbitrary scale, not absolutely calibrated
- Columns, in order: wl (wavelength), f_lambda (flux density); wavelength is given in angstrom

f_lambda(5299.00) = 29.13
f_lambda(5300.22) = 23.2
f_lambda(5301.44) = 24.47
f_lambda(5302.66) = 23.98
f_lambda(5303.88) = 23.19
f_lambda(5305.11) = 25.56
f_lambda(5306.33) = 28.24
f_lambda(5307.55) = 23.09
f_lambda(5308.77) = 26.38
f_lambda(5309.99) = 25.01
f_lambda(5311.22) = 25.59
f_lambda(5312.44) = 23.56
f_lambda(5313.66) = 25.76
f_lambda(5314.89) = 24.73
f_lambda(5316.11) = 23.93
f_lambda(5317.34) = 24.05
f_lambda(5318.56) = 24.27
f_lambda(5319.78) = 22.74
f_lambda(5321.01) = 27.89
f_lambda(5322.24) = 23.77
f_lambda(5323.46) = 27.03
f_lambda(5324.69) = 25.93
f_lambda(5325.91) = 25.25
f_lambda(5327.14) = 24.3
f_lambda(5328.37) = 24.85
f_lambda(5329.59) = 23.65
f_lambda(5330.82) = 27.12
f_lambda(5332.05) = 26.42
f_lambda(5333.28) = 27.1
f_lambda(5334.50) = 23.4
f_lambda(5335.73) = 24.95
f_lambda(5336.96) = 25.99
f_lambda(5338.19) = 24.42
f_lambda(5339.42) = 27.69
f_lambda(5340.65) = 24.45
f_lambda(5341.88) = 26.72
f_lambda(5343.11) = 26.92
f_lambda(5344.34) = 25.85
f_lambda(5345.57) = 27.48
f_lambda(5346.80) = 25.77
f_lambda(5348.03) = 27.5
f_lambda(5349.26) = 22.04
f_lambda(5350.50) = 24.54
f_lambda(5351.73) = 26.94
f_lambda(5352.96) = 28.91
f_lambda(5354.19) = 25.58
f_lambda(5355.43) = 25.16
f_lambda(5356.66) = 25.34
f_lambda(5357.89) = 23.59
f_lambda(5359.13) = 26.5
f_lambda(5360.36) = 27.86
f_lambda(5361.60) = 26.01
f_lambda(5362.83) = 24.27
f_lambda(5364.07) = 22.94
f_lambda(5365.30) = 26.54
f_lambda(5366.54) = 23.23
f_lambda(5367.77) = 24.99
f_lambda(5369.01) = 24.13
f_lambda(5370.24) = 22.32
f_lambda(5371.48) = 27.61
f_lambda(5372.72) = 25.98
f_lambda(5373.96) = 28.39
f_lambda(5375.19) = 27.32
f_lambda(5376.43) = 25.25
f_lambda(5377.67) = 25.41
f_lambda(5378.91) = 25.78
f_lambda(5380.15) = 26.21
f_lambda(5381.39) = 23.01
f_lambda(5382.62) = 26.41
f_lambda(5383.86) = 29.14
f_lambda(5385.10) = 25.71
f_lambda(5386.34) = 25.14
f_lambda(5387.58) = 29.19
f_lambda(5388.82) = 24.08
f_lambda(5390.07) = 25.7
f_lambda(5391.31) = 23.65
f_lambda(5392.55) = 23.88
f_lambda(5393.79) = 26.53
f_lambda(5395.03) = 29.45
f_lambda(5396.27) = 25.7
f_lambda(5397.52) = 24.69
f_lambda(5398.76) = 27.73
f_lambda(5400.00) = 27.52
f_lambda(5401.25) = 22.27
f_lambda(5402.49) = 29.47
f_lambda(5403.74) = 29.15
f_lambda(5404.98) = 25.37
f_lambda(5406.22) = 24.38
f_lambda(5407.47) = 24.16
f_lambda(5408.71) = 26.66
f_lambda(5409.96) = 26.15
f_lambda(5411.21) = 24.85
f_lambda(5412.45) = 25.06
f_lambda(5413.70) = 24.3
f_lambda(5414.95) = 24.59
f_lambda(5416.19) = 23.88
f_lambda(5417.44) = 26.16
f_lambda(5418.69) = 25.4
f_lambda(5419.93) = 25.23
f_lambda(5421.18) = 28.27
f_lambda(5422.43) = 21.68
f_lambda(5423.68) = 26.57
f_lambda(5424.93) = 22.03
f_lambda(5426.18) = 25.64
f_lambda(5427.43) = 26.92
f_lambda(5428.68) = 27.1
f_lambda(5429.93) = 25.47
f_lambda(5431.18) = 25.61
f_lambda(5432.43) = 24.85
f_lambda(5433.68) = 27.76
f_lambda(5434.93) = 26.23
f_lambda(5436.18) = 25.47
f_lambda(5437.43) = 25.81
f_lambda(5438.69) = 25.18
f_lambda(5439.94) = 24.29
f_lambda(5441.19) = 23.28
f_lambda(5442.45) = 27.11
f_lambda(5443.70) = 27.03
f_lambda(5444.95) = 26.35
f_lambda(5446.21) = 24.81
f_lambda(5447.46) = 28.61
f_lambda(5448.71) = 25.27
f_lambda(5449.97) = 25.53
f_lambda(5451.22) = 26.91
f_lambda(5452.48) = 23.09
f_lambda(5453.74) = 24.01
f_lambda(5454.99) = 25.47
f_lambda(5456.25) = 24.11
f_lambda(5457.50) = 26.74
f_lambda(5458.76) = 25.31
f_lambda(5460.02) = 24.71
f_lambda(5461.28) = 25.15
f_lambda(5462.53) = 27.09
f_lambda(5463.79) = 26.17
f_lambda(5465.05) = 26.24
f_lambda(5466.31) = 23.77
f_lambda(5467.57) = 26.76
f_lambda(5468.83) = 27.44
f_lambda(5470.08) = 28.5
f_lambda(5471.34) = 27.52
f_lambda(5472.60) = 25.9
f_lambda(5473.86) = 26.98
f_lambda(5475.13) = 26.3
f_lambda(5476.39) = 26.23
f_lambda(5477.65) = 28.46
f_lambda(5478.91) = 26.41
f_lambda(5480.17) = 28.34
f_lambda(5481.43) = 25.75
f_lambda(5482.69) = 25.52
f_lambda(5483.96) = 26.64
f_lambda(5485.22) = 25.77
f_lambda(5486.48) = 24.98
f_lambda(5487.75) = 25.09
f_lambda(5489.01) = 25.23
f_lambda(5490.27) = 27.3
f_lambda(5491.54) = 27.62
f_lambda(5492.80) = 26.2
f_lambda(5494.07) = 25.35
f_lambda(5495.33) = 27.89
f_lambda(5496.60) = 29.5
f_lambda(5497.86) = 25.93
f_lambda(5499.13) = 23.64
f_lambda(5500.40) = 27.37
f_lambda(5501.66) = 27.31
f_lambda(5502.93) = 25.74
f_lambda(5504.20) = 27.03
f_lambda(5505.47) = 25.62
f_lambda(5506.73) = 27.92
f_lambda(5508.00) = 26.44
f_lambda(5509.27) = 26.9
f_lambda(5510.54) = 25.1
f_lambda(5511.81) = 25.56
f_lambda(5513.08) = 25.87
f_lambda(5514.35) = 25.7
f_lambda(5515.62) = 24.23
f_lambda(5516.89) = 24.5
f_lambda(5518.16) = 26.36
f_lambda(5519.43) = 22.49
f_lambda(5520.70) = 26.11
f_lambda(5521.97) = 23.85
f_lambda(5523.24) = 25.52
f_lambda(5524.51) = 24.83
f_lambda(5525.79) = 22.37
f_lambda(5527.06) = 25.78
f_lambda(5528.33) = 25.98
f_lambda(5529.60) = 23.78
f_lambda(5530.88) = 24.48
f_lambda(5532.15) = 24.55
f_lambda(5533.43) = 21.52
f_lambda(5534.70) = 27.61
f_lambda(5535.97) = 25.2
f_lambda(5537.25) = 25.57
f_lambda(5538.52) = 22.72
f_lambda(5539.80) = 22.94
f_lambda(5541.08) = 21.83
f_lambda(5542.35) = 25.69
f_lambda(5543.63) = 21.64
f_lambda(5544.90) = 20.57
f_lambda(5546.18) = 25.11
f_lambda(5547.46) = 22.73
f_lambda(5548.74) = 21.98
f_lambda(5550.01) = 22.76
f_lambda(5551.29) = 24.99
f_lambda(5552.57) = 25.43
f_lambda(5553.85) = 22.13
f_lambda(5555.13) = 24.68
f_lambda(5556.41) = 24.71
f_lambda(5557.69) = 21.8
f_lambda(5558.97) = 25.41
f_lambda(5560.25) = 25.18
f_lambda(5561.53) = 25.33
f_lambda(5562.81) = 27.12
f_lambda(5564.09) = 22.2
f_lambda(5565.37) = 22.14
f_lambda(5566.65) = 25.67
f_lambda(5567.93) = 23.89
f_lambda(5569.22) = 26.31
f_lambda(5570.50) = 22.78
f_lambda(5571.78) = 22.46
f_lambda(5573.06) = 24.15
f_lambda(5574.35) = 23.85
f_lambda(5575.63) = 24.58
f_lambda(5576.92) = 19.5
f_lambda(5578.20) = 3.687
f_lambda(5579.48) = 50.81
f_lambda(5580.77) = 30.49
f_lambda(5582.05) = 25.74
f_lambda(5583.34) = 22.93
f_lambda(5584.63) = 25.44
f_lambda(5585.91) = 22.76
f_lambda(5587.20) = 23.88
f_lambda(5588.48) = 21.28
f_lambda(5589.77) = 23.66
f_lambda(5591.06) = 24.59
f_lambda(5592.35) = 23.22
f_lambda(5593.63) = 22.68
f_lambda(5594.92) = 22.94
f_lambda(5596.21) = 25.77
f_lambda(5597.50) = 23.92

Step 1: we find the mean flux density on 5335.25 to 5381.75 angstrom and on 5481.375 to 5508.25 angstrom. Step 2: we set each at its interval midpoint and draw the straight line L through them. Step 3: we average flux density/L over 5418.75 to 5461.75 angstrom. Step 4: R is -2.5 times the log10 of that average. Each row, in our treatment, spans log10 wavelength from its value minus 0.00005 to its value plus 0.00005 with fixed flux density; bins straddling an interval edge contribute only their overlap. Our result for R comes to 0.023 mag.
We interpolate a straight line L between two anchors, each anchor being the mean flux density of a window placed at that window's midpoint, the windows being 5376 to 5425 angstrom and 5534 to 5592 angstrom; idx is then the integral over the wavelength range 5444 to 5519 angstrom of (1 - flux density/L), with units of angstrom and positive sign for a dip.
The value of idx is -3.7 angstrom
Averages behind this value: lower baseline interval 25.7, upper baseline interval 24.1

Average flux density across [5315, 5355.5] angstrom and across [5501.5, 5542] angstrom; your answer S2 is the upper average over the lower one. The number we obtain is 0.98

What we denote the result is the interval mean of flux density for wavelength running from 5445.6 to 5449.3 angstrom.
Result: 26.3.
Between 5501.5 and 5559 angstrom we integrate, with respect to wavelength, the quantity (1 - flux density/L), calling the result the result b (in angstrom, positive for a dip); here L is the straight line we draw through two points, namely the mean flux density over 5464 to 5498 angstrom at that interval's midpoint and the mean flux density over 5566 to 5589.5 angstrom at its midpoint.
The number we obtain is 2.1 angstrom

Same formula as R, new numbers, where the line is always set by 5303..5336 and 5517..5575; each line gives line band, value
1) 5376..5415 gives -0.047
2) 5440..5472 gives -0.059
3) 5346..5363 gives -0.036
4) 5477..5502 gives -0.093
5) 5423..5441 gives -0.042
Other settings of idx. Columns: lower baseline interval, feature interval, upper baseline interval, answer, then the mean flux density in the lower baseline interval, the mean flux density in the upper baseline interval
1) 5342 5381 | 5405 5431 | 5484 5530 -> 0.5 angstrom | 25.7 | 25.8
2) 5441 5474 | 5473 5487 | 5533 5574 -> -0.6 angstrom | 25.9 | 23.9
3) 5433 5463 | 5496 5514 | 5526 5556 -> -1.4 angstrom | 25.6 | 23.9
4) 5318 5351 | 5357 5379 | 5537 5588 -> -0.1 angstrom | 25.5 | 24.1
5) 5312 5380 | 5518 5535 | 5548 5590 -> -0.1 angstrom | 25.5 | 24.2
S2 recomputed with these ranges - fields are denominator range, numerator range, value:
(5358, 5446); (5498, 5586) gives 0.96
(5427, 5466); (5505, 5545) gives 0.96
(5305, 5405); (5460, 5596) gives 0.98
